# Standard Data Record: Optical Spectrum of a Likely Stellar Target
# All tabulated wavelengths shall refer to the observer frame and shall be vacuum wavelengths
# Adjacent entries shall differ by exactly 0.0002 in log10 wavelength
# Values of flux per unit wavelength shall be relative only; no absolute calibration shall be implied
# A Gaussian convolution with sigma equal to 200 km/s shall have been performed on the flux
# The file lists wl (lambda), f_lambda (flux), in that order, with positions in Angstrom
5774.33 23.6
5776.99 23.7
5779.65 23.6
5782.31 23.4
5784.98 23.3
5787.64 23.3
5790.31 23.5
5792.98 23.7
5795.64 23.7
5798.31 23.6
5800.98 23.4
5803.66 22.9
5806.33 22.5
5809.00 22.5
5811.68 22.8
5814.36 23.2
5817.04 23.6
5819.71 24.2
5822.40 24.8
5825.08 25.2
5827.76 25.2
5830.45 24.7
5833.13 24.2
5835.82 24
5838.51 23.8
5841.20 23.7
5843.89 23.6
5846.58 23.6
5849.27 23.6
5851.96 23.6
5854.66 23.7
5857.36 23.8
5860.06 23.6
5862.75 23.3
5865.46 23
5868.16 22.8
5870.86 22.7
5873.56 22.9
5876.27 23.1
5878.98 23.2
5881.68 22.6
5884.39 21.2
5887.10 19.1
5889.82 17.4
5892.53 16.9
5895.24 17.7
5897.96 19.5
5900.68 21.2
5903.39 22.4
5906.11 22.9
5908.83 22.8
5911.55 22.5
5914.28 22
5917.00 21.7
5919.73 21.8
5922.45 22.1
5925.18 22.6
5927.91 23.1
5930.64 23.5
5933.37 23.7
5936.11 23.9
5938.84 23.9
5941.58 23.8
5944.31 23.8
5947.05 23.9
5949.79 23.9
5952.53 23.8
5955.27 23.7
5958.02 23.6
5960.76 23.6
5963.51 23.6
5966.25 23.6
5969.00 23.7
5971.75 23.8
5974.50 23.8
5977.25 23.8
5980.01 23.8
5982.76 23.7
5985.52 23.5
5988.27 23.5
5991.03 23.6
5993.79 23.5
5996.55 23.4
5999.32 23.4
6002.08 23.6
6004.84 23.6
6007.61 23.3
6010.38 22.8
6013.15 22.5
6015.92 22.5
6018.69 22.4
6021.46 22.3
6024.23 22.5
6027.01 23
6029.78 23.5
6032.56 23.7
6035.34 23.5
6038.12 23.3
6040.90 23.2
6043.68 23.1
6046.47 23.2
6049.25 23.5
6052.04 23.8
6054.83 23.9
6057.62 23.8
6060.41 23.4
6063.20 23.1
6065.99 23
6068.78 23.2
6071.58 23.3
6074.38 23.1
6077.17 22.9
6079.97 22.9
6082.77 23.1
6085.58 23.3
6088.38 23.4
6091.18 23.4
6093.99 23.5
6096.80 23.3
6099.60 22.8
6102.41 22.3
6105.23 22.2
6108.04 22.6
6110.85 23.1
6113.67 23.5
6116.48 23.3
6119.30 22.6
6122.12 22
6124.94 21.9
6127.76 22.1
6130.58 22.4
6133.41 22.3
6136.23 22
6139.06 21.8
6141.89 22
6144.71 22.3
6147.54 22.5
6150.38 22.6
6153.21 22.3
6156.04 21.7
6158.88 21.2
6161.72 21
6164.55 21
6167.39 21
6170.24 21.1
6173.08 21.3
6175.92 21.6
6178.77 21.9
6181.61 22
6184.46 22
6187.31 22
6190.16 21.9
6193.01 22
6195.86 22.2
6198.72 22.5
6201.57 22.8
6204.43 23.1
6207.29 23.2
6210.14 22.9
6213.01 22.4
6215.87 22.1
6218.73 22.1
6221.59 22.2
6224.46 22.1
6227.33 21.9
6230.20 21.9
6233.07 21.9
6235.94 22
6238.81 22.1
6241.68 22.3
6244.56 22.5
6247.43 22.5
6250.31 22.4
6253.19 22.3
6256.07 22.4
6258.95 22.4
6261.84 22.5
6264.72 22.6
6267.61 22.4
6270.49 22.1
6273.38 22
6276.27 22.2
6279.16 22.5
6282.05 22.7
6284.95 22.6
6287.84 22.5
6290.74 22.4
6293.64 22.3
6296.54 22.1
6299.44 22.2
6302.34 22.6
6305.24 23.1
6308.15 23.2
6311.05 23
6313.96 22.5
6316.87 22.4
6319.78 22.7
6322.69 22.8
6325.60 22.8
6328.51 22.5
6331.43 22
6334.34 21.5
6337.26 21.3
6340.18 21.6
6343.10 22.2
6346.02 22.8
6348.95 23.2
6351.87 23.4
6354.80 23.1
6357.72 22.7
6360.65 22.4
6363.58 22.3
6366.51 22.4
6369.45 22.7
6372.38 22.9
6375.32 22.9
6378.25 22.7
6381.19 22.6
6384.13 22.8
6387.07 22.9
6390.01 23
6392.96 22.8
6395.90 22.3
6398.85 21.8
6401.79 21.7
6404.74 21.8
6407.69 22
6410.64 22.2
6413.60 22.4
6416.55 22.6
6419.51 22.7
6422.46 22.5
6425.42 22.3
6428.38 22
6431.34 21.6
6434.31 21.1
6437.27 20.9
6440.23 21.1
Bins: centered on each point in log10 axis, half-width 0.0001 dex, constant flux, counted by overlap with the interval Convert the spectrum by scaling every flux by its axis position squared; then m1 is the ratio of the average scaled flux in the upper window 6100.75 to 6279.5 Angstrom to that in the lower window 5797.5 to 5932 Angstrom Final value 1.09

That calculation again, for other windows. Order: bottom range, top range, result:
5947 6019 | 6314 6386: 1.08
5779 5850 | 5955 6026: 1.05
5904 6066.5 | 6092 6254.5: 1.02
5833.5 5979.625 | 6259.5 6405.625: 1.14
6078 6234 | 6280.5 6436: 1.07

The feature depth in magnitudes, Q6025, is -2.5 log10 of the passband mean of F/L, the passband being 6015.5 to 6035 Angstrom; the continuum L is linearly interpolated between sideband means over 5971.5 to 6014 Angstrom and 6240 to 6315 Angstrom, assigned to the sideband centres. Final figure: 0.02 mag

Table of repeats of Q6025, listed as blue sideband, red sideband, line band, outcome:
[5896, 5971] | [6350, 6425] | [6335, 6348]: 0.03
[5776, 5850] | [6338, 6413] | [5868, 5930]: 0.10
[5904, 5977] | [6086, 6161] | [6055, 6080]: -0.02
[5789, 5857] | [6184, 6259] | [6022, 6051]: -0.01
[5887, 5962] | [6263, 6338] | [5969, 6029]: -0.05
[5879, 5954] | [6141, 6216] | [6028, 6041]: -0.07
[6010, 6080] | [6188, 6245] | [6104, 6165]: 0.02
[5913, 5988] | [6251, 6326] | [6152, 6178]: 0.07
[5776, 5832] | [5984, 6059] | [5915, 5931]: 0.05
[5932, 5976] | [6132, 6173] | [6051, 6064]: -0.04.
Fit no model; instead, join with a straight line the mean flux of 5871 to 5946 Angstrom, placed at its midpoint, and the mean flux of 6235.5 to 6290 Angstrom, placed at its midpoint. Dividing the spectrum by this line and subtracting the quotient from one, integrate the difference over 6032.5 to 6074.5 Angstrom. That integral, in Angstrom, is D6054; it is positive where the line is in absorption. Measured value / -2.4 Angstrom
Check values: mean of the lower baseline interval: 21.9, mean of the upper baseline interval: 22.4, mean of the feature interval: 23.4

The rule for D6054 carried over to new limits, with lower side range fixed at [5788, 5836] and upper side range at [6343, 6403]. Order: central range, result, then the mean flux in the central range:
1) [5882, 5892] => 1.8 Angstrom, 19.4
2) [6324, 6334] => 0.2 Angstrom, 22.4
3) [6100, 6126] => 0.6 Angstrom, 22.6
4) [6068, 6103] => 0.1 Angstrom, 23.1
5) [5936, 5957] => -0.3 Angstrom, 23.8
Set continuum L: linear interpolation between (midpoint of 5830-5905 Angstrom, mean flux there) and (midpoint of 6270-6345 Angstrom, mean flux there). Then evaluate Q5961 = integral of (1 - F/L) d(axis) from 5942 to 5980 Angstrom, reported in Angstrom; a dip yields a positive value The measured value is -2.44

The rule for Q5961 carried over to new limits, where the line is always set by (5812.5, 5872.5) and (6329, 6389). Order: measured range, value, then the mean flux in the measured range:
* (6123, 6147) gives 1.0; 22.1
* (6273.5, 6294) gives 0.2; 22.4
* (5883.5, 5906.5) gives 3.9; 19.7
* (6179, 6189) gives 0.4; 22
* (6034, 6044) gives 0.0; 23.3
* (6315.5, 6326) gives 0.0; 22.7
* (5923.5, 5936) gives 0.2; 23.3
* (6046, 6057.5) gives -0.2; 23.7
